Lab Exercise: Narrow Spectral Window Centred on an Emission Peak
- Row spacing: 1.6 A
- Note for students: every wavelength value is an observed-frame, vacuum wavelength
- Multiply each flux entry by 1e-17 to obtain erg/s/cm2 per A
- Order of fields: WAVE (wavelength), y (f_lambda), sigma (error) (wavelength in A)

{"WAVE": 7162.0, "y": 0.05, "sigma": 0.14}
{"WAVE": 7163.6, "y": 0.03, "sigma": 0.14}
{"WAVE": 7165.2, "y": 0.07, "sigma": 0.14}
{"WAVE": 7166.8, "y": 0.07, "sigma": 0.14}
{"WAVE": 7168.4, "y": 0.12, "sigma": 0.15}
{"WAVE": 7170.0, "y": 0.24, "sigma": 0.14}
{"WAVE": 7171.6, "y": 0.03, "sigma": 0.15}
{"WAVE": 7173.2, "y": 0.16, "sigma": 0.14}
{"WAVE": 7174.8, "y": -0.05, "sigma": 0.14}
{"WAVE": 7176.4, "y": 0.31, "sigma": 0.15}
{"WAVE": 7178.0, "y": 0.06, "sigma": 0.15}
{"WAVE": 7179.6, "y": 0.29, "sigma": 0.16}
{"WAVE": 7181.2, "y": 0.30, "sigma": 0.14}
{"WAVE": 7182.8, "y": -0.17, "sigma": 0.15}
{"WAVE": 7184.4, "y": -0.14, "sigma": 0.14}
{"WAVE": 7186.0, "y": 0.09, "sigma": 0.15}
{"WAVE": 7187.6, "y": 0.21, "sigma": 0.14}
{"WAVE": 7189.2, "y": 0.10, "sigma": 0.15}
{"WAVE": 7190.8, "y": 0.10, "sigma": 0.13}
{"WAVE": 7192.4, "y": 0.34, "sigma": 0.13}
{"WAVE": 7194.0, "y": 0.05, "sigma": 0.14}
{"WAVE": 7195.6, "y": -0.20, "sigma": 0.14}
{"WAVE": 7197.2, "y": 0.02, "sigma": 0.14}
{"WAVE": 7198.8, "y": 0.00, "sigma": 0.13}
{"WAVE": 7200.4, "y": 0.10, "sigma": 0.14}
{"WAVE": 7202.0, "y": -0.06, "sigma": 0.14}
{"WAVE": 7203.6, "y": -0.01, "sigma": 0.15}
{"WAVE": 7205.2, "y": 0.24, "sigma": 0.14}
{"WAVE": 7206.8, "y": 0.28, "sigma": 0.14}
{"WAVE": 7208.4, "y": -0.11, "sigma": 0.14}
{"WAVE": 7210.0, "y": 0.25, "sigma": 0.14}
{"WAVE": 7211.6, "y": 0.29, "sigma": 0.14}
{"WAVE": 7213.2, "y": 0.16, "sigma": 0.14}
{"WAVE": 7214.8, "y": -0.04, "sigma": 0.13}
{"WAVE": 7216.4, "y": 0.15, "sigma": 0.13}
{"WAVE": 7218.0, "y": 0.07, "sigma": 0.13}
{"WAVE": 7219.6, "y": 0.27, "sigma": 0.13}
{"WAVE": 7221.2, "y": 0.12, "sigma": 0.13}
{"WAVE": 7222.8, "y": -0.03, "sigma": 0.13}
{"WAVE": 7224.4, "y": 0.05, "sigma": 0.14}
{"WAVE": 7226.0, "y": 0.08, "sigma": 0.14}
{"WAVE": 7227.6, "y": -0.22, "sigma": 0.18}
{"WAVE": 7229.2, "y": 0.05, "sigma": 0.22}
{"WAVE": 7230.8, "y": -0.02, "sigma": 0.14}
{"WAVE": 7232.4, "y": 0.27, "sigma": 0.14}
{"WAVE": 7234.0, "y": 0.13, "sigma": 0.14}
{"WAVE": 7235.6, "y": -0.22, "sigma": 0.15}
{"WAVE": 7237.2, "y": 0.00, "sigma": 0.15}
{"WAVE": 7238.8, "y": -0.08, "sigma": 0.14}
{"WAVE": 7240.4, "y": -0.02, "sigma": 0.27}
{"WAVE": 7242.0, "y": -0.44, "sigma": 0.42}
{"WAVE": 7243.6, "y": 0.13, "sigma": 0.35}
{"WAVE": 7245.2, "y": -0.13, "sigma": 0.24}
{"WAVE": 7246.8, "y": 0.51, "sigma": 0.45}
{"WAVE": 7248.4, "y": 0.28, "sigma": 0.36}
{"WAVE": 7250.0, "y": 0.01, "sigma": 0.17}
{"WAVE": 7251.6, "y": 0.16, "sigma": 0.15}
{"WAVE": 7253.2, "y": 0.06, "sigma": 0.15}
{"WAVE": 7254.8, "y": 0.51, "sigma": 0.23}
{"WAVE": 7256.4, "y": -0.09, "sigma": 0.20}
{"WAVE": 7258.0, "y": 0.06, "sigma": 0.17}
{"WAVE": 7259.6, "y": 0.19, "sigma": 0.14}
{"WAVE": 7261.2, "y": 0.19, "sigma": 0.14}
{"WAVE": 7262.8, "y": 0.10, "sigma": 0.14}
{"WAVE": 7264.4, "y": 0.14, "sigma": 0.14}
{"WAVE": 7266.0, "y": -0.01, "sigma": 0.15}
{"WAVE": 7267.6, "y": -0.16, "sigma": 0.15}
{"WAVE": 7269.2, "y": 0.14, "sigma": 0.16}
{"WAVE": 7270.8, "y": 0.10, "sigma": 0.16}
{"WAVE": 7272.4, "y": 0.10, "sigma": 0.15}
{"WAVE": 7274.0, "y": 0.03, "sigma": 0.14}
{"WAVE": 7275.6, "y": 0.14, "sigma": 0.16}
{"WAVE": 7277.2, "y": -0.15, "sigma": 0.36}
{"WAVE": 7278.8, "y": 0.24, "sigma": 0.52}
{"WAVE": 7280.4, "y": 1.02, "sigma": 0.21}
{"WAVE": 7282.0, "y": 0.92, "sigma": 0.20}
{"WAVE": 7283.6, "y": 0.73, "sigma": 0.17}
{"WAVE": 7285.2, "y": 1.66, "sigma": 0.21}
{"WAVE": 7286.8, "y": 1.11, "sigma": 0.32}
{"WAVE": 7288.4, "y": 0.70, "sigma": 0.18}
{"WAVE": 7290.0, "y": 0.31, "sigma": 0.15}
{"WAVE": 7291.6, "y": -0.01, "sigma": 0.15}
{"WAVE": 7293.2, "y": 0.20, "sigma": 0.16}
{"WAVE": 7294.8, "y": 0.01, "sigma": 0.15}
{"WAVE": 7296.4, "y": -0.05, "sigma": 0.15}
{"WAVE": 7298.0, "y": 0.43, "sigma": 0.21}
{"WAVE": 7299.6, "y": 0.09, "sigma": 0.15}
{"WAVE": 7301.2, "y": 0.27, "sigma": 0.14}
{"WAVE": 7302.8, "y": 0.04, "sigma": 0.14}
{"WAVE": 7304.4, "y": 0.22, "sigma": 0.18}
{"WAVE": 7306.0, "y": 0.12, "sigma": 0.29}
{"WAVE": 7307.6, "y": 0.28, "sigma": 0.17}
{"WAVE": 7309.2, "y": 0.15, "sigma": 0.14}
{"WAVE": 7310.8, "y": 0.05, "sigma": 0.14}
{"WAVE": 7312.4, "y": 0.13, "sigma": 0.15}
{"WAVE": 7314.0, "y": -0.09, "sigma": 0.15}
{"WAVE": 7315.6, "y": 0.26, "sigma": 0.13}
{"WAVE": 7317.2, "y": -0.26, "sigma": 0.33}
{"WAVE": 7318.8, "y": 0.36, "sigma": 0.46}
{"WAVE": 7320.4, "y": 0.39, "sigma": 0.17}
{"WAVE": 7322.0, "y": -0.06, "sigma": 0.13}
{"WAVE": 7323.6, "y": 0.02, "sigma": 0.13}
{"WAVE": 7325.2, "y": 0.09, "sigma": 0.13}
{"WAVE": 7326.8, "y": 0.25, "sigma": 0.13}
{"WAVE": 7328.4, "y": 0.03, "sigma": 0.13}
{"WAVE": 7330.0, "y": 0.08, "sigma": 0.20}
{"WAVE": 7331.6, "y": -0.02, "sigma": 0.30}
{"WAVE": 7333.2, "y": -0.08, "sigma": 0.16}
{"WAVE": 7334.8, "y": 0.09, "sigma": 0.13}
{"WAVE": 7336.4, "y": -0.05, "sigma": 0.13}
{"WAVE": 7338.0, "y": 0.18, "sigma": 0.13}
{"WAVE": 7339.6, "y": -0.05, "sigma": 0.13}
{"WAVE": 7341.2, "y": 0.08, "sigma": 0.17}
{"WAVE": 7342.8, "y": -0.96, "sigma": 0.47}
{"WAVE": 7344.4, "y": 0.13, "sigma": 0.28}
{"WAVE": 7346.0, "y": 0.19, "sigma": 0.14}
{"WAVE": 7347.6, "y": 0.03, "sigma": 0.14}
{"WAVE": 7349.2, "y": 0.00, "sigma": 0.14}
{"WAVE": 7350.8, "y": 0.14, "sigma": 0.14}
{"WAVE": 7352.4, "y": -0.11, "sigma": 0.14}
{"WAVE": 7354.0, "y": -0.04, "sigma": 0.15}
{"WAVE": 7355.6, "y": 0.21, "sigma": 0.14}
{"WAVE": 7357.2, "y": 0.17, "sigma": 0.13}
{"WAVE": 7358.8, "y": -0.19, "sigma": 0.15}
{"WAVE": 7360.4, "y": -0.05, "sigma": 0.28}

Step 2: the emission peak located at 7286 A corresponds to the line [O II]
